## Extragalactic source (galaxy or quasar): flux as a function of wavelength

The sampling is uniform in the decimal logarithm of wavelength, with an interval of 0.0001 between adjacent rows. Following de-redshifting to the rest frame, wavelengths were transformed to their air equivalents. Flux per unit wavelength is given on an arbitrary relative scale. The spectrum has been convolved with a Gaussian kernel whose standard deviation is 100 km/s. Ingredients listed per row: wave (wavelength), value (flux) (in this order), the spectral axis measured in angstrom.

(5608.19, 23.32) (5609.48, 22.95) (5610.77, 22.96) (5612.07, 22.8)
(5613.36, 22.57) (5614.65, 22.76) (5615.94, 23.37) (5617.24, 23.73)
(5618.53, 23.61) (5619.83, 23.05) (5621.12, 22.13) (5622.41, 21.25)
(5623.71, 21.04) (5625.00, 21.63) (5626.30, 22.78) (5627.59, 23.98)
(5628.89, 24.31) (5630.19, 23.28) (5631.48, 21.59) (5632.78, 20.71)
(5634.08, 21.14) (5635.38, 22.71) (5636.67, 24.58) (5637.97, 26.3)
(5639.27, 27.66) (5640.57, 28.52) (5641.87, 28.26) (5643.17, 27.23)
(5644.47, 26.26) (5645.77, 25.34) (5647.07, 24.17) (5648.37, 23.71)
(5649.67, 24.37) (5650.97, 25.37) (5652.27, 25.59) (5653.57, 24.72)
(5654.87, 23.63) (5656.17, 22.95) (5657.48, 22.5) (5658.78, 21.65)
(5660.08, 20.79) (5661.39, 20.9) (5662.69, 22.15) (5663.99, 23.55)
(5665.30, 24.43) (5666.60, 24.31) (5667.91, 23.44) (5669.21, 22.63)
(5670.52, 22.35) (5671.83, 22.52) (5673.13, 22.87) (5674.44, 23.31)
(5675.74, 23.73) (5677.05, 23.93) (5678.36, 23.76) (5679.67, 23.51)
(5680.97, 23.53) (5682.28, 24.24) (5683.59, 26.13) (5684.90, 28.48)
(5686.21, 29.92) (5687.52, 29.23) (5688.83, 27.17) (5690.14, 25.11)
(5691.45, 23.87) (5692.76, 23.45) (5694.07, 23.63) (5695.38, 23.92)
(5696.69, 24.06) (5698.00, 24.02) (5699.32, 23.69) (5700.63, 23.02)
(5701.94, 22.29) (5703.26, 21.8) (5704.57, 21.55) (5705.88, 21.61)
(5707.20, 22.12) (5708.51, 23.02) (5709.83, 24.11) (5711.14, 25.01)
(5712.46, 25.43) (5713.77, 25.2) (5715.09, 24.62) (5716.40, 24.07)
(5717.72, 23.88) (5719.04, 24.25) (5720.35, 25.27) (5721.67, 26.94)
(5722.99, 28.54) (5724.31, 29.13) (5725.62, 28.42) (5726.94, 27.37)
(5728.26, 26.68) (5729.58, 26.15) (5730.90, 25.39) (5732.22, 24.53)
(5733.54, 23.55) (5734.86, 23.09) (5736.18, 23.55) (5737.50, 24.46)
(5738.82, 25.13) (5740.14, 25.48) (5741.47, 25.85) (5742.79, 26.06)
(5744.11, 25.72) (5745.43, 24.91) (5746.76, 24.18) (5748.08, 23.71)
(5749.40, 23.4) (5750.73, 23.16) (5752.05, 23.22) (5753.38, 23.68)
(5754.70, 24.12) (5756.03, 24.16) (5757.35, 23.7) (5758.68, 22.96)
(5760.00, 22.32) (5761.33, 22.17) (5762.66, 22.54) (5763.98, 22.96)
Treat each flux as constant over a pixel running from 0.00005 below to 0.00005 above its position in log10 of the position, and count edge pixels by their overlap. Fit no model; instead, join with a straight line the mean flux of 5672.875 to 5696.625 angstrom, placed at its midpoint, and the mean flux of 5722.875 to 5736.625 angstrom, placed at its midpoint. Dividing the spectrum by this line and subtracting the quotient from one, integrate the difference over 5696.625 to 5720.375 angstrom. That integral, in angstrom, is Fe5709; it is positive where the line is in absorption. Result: 1.8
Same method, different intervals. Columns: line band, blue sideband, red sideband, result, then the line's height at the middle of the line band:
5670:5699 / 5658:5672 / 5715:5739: -1.4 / 23.5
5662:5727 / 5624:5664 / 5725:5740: 0.7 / 24.7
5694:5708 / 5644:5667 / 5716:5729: 1.5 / 25.6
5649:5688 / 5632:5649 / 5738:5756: 1.5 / 24.9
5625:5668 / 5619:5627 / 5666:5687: -1.8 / 23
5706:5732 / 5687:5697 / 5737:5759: -0.8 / 24.7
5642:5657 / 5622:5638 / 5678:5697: -0.9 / 23.5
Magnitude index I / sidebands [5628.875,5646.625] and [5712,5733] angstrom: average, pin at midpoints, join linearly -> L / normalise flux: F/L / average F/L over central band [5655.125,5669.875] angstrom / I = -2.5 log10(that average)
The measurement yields 0.114 mag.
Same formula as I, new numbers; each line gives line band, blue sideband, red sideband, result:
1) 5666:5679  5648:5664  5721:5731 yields 0.04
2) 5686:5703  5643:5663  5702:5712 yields -0.08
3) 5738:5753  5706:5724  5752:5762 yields -0.04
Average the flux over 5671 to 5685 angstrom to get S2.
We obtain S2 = 24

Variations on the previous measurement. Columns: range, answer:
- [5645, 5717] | 23.9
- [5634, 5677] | 24.1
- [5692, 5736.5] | 24.5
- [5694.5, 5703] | 23.4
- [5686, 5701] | 25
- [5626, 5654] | 24.7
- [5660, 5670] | 22.9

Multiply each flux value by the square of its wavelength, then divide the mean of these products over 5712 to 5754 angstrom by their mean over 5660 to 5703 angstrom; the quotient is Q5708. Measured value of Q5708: 1.1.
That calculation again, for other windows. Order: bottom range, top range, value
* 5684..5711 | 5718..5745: 1.07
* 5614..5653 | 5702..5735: 1.07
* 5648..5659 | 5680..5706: 1.04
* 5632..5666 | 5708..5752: 1.07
